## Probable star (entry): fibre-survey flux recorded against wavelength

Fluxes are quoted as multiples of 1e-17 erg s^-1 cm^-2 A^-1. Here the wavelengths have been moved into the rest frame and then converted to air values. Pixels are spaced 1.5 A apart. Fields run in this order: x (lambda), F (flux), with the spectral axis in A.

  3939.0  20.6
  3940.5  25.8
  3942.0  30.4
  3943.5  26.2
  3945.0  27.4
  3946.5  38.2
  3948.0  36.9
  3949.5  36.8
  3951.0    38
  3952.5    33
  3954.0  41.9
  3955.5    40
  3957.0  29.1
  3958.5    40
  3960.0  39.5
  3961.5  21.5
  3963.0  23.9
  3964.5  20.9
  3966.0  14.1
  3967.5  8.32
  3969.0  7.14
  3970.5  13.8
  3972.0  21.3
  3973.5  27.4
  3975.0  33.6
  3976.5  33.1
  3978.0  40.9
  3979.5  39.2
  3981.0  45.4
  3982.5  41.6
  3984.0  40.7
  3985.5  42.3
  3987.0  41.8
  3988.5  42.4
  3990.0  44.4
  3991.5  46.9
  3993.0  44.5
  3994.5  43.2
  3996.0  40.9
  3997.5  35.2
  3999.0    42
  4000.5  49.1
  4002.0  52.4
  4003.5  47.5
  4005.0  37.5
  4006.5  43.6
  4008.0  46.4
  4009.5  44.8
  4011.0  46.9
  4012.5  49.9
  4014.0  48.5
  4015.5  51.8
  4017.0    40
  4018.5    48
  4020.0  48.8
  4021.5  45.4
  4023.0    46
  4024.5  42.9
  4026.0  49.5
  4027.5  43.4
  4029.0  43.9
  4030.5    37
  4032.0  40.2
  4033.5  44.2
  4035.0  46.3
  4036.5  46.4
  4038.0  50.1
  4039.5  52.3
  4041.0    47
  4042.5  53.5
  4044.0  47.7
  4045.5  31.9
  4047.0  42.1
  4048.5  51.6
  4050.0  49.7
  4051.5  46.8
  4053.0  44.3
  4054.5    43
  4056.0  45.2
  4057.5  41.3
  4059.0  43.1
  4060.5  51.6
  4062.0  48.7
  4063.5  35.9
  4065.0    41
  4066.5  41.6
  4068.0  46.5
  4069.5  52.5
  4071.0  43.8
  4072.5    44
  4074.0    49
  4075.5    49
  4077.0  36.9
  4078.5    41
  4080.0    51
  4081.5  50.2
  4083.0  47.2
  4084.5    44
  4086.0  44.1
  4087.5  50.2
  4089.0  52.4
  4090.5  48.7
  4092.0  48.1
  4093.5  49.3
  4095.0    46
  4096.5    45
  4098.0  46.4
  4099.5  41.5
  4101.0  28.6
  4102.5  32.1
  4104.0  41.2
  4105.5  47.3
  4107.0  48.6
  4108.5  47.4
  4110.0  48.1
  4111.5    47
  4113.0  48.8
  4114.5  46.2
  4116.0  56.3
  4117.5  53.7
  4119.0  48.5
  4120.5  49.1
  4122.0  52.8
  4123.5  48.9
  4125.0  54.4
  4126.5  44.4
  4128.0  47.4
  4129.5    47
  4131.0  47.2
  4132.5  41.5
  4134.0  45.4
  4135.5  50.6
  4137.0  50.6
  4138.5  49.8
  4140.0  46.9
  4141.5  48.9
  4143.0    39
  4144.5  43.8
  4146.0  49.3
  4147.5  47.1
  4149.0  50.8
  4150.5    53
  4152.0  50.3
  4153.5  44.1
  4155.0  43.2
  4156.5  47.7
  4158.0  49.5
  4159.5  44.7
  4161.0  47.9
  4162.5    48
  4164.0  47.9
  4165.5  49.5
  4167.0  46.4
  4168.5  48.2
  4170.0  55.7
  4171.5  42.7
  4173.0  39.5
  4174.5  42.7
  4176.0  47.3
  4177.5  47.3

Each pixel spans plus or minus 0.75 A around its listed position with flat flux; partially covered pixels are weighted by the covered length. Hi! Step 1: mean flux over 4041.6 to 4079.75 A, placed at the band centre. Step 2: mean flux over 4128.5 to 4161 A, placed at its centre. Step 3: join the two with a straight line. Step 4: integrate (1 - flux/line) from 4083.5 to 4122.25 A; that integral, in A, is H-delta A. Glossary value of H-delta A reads -0.4 A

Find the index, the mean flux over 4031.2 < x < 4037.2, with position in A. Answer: 44.2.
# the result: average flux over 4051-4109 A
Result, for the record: 45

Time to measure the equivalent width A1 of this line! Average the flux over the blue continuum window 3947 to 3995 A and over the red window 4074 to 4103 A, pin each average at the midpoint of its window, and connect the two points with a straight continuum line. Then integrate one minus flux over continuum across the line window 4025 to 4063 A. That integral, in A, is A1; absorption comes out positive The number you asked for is -4.6 A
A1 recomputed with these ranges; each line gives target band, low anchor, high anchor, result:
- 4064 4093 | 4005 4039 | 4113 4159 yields 0.3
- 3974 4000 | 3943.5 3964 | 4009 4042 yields -1.0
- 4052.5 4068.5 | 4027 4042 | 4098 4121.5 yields 0.6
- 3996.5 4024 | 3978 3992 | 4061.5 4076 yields -1.5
